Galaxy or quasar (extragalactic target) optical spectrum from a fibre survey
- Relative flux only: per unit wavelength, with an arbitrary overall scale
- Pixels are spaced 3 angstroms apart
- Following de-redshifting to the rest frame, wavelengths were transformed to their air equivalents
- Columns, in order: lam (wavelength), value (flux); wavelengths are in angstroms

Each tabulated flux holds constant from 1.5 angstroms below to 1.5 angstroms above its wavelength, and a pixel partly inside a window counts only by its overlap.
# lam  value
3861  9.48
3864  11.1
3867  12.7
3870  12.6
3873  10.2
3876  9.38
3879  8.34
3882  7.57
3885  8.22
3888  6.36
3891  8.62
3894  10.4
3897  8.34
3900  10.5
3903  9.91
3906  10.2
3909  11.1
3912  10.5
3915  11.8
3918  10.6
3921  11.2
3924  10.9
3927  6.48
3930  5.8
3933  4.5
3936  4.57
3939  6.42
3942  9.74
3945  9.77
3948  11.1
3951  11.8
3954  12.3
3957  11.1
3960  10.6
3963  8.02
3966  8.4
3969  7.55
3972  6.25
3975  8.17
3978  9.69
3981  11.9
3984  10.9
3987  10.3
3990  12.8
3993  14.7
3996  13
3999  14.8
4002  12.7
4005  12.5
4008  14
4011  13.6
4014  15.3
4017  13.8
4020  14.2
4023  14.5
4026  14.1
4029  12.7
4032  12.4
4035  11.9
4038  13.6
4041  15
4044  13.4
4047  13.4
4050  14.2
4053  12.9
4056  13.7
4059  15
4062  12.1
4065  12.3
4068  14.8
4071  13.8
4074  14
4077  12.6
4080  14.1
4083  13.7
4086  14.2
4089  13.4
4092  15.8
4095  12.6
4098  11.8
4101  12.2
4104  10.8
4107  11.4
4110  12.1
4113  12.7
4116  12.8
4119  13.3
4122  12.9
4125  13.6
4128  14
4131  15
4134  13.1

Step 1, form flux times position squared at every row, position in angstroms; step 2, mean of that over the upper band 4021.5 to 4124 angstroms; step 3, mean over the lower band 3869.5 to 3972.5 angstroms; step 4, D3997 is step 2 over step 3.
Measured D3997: 1.56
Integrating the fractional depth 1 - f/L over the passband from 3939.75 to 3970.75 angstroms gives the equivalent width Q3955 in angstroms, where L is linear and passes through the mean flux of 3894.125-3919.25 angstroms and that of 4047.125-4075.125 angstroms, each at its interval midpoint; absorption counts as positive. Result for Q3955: 4.0 angstroms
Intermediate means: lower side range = 10.4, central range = 9.92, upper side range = 13.6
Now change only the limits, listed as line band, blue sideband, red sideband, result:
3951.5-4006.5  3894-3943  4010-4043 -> 3.7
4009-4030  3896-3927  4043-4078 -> -2.3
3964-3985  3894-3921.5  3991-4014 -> 6.3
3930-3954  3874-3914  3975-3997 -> 4.9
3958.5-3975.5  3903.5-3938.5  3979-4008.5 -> 4.6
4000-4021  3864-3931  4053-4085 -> -2.5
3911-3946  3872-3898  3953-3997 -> 3.4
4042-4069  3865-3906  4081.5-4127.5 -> -3.1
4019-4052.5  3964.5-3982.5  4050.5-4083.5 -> -4.7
